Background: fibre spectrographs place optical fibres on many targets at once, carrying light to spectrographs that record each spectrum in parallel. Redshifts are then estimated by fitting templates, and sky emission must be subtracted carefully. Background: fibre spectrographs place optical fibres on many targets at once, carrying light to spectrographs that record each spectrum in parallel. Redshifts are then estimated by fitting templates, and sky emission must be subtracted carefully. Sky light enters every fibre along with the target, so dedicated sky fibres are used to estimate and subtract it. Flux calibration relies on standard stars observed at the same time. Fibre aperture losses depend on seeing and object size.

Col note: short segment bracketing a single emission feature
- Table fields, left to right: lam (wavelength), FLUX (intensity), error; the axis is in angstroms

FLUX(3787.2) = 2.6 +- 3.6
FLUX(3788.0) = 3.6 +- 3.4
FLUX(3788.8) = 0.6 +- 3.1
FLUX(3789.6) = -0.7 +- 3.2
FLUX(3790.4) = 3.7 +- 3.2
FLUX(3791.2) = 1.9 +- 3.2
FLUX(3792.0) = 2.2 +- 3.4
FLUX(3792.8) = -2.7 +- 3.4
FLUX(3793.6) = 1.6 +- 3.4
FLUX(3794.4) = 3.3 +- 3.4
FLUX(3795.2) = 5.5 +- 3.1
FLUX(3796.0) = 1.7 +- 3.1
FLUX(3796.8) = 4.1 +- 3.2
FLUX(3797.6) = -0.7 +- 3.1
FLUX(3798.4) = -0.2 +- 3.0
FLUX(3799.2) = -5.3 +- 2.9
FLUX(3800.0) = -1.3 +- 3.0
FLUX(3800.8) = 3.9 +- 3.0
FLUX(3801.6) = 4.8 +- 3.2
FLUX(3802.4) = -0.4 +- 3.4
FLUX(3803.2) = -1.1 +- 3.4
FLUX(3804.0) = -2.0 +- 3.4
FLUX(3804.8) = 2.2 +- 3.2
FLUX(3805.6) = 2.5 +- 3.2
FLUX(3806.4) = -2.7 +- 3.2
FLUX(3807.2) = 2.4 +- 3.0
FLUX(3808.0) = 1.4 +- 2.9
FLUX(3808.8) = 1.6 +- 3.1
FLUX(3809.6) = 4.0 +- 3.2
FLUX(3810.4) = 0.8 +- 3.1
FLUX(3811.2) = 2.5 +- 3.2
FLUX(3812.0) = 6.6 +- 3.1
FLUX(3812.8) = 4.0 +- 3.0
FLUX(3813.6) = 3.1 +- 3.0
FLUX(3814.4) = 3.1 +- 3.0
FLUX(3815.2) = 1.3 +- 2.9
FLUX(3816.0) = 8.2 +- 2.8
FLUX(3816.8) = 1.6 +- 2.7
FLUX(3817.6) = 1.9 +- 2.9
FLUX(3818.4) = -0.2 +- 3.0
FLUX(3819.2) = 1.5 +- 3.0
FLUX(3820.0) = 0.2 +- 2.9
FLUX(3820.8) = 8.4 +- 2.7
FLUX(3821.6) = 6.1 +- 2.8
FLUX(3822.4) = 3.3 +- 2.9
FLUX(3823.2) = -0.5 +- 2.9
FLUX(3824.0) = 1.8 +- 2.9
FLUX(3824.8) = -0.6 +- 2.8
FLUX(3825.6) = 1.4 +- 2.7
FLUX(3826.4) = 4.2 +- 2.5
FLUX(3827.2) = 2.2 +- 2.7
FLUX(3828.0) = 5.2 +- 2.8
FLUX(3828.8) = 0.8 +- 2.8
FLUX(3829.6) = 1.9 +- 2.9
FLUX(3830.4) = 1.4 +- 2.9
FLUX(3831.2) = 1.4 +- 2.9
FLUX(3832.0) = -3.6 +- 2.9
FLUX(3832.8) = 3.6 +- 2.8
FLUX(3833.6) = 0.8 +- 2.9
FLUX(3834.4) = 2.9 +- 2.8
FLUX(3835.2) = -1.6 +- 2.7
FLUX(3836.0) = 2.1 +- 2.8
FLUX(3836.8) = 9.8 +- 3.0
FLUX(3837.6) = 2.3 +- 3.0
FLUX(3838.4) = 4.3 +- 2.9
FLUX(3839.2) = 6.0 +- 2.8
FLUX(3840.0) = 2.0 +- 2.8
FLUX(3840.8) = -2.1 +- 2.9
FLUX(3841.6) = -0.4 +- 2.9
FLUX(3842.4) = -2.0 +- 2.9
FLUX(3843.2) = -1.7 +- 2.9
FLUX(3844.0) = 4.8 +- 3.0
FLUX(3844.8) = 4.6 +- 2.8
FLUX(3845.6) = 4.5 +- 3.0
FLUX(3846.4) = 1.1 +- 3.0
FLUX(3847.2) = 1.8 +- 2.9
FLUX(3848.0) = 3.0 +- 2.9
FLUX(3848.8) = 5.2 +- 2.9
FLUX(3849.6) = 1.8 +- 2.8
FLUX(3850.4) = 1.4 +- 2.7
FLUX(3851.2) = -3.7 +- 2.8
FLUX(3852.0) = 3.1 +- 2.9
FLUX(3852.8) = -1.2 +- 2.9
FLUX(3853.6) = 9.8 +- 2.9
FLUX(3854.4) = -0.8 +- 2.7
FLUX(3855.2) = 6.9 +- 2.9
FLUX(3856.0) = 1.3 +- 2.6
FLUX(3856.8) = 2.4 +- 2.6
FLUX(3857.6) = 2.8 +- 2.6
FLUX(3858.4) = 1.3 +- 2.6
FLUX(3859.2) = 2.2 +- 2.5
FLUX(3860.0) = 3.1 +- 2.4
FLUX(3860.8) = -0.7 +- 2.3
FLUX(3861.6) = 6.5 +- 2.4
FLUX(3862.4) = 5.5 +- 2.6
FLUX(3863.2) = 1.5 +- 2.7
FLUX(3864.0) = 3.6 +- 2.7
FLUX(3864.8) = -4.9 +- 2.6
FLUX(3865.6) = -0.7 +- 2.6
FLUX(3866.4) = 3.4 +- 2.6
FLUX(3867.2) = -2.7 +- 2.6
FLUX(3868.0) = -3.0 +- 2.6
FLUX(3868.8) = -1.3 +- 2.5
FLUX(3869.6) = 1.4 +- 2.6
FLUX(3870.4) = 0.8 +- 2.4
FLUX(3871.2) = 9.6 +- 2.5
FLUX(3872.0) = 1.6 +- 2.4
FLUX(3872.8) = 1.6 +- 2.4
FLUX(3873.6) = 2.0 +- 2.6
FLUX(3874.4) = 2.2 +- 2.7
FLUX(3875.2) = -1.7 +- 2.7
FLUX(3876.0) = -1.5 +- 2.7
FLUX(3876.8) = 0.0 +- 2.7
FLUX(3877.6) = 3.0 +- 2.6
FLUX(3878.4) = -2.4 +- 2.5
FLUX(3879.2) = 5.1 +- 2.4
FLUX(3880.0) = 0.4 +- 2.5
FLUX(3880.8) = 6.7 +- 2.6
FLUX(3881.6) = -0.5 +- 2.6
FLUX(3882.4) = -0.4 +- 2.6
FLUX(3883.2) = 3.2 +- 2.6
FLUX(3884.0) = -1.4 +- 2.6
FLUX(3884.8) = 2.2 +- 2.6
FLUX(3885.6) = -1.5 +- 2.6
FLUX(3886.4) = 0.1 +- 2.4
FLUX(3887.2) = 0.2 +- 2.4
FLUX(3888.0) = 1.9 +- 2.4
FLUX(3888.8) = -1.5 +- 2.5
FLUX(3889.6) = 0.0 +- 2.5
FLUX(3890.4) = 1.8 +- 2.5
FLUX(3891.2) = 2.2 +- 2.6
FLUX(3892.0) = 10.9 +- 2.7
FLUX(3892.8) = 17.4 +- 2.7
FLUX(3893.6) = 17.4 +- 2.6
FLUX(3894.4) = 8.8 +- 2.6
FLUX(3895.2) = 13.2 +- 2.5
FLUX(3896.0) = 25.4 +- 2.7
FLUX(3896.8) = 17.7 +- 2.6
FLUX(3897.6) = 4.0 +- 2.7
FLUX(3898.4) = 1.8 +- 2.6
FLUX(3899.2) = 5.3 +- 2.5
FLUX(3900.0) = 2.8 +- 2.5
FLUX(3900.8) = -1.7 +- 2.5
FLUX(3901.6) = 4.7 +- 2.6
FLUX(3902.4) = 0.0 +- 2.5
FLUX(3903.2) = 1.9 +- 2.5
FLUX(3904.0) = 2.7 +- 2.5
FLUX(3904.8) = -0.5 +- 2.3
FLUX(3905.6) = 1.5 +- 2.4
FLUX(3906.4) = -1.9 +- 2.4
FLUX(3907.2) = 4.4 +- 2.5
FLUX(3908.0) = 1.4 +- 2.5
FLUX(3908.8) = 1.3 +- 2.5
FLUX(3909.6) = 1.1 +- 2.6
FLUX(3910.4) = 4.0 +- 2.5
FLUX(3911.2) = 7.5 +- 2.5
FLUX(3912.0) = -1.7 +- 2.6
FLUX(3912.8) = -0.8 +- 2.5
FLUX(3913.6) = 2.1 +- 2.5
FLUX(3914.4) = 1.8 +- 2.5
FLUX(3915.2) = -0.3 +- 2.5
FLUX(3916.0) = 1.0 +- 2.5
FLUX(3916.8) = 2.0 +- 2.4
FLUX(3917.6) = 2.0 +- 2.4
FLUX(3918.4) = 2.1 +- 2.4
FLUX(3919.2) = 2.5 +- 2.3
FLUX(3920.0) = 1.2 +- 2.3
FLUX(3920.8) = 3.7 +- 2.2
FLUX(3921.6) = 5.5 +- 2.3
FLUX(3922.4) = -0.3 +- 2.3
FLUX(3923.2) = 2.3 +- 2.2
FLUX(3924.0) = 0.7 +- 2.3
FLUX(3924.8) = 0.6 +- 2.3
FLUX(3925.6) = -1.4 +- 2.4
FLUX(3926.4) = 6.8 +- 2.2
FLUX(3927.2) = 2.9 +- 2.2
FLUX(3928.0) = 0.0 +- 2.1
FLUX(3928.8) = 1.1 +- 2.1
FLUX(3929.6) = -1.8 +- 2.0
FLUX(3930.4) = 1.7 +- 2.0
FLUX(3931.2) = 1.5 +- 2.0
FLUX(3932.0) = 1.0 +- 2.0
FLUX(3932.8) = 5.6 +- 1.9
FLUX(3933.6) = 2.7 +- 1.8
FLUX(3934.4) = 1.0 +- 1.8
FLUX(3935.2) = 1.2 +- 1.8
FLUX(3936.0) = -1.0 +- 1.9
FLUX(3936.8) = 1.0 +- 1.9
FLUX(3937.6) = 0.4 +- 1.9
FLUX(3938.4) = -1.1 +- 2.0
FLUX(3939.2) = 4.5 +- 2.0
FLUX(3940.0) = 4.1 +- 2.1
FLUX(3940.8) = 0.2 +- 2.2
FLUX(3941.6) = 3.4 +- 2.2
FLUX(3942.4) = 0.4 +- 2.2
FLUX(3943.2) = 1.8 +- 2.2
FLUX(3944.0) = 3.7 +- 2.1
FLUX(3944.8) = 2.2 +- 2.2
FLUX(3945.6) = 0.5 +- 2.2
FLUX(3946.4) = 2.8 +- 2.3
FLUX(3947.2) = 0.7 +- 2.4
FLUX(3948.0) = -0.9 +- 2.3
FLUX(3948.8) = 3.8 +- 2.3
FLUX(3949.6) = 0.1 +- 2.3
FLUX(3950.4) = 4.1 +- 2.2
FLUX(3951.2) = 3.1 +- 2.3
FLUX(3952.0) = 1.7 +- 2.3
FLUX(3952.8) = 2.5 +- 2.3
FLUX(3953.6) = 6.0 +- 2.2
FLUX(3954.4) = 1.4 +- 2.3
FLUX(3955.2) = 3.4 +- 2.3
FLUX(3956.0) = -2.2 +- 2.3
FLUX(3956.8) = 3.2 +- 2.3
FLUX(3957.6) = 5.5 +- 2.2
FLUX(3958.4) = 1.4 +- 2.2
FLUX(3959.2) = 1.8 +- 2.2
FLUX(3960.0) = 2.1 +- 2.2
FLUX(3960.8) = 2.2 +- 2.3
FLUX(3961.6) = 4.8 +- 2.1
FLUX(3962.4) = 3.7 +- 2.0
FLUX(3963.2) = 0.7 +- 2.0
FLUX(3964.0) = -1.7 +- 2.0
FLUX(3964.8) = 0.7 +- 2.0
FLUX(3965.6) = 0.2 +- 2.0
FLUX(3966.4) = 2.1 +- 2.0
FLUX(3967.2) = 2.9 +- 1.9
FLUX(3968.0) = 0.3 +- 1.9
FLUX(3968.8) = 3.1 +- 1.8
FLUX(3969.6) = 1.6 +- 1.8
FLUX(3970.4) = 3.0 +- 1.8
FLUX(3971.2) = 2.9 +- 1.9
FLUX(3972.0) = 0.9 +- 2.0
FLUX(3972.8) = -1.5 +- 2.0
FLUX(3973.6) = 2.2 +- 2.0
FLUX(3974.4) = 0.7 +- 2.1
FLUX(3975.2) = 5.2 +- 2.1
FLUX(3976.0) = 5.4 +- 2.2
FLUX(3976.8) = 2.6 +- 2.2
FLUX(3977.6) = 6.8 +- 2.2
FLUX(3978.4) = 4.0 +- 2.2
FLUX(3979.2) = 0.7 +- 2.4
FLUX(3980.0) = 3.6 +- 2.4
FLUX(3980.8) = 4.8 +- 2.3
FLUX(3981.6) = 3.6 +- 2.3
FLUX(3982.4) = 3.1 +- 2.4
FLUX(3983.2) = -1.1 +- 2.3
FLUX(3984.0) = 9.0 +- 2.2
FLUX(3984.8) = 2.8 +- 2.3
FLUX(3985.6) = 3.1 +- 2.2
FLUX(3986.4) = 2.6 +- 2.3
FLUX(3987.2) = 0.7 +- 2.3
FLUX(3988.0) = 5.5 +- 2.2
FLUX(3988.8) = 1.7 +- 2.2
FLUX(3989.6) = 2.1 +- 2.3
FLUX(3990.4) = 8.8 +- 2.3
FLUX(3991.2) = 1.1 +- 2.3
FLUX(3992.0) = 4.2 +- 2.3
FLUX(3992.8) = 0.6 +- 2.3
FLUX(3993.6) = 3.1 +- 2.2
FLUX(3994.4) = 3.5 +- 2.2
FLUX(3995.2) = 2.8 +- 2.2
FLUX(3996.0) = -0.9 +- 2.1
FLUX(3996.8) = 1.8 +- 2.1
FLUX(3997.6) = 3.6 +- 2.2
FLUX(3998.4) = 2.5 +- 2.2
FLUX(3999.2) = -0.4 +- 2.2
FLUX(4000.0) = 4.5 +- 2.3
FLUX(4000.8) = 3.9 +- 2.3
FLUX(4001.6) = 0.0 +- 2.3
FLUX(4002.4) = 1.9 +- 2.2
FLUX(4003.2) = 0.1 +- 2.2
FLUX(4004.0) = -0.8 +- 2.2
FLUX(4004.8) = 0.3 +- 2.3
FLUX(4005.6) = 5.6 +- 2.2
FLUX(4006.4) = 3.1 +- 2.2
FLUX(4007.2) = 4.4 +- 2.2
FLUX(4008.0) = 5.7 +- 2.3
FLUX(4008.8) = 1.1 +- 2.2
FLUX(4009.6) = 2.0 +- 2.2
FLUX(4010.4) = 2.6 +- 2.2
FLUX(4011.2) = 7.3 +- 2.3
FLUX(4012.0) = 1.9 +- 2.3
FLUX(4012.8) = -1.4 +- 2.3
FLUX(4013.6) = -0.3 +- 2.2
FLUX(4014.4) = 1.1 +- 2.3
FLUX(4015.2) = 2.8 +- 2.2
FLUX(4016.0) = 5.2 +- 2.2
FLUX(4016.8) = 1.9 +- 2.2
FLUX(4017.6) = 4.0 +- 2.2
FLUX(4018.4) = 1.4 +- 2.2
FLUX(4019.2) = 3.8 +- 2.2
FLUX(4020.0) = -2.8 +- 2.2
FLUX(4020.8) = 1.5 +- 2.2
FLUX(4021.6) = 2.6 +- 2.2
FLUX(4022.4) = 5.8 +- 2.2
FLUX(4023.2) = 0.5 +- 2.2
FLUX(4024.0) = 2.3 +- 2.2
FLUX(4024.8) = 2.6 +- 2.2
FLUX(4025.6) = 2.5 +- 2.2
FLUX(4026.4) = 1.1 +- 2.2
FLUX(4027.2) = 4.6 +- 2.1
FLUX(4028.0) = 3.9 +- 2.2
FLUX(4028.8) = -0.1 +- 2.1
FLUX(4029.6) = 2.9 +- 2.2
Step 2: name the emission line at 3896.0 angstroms [O II] 3727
